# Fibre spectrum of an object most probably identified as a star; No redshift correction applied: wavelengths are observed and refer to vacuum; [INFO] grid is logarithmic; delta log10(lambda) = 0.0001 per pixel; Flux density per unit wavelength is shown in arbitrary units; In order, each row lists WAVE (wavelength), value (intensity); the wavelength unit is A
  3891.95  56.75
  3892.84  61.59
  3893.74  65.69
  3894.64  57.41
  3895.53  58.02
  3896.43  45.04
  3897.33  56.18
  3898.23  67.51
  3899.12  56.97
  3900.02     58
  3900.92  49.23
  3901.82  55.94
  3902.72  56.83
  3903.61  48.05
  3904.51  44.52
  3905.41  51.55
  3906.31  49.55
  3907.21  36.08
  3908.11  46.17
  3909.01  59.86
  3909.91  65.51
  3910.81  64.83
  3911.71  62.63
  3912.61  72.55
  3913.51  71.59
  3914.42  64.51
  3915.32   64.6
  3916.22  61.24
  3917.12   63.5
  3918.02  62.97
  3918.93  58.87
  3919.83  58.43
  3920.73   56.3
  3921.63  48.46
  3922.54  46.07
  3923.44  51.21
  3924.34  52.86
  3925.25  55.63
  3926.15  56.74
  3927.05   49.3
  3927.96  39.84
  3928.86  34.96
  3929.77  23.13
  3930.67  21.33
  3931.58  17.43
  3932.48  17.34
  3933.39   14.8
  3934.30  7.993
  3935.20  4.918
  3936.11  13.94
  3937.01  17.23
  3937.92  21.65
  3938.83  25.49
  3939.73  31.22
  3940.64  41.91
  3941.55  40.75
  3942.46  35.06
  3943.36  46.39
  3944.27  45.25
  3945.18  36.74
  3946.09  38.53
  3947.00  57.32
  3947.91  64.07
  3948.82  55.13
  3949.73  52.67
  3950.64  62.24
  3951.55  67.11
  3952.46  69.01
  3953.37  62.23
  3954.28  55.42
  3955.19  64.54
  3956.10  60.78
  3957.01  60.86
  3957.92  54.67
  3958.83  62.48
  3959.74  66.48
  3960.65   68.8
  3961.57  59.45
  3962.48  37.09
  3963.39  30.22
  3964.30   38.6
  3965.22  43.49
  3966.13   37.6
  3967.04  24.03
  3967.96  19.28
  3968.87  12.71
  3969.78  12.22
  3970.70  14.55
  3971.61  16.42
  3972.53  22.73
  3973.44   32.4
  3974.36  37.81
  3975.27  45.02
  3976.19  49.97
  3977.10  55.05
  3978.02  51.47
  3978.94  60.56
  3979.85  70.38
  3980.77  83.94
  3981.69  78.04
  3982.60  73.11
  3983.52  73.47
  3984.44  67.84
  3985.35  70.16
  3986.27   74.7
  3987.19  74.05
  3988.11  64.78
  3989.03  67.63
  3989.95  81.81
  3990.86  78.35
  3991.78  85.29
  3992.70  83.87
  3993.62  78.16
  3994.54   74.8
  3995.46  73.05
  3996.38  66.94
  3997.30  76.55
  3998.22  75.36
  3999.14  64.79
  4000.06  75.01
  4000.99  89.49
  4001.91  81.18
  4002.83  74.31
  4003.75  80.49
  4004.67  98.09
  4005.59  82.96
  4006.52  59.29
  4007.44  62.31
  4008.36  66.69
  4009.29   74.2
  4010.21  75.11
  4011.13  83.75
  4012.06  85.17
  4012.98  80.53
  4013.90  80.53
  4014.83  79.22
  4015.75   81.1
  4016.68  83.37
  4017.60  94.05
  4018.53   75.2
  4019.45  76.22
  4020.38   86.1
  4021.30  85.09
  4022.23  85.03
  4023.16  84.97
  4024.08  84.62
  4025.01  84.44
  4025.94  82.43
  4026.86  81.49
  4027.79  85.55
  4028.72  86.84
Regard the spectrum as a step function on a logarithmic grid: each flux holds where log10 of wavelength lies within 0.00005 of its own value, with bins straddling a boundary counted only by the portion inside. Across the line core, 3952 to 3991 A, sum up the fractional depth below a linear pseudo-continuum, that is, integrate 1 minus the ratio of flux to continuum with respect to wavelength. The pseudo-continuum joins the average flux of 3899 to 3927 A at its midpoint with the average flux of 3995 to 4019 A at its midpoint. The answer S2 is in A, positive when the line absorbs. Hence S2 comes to 9.4 A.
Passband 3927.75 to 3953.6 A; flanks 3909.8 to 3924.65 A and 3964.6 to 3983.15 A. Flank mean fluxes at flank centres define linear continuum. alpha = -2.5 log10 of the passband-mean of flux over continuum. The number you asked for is 0.38 mag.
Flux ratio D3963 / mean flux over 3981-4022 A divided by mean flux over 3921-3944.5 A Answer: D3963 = 2.3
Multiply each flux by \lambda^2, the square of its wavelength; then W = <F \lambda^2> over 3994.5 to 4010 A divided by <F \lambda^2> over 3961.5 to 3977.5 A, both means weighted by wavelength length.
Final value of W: 2.4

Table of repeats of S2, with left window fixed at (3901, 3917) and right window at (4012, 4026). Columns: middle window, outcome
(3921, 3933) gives 4.2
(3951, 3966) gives 2.8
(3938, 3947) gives 3.7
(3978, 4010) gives 1.1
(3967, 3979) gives 6.7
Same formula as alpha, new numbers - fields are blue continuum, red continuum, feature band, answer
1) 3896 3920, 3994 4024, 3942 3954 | 0.23 mag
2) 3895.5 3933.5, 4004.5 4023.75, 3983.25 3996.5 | -0.03 mag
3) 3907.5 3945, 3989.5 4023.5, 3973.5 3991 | 0.05 mag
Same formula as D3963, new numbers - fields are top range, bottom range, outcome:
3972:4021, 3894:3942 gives 1.55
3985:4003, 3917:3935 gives 1.85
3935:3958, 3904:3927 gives 0.81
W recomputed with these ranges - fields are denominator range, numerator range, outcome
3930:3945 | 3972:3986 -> 2.34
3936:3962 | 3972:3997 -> 1.34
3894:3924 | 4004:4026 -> 1.50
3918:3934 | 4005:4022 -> 1.98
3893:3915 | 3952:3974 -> 0.77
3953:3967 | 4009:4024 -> 1.61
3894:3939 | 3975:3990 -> 1.48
